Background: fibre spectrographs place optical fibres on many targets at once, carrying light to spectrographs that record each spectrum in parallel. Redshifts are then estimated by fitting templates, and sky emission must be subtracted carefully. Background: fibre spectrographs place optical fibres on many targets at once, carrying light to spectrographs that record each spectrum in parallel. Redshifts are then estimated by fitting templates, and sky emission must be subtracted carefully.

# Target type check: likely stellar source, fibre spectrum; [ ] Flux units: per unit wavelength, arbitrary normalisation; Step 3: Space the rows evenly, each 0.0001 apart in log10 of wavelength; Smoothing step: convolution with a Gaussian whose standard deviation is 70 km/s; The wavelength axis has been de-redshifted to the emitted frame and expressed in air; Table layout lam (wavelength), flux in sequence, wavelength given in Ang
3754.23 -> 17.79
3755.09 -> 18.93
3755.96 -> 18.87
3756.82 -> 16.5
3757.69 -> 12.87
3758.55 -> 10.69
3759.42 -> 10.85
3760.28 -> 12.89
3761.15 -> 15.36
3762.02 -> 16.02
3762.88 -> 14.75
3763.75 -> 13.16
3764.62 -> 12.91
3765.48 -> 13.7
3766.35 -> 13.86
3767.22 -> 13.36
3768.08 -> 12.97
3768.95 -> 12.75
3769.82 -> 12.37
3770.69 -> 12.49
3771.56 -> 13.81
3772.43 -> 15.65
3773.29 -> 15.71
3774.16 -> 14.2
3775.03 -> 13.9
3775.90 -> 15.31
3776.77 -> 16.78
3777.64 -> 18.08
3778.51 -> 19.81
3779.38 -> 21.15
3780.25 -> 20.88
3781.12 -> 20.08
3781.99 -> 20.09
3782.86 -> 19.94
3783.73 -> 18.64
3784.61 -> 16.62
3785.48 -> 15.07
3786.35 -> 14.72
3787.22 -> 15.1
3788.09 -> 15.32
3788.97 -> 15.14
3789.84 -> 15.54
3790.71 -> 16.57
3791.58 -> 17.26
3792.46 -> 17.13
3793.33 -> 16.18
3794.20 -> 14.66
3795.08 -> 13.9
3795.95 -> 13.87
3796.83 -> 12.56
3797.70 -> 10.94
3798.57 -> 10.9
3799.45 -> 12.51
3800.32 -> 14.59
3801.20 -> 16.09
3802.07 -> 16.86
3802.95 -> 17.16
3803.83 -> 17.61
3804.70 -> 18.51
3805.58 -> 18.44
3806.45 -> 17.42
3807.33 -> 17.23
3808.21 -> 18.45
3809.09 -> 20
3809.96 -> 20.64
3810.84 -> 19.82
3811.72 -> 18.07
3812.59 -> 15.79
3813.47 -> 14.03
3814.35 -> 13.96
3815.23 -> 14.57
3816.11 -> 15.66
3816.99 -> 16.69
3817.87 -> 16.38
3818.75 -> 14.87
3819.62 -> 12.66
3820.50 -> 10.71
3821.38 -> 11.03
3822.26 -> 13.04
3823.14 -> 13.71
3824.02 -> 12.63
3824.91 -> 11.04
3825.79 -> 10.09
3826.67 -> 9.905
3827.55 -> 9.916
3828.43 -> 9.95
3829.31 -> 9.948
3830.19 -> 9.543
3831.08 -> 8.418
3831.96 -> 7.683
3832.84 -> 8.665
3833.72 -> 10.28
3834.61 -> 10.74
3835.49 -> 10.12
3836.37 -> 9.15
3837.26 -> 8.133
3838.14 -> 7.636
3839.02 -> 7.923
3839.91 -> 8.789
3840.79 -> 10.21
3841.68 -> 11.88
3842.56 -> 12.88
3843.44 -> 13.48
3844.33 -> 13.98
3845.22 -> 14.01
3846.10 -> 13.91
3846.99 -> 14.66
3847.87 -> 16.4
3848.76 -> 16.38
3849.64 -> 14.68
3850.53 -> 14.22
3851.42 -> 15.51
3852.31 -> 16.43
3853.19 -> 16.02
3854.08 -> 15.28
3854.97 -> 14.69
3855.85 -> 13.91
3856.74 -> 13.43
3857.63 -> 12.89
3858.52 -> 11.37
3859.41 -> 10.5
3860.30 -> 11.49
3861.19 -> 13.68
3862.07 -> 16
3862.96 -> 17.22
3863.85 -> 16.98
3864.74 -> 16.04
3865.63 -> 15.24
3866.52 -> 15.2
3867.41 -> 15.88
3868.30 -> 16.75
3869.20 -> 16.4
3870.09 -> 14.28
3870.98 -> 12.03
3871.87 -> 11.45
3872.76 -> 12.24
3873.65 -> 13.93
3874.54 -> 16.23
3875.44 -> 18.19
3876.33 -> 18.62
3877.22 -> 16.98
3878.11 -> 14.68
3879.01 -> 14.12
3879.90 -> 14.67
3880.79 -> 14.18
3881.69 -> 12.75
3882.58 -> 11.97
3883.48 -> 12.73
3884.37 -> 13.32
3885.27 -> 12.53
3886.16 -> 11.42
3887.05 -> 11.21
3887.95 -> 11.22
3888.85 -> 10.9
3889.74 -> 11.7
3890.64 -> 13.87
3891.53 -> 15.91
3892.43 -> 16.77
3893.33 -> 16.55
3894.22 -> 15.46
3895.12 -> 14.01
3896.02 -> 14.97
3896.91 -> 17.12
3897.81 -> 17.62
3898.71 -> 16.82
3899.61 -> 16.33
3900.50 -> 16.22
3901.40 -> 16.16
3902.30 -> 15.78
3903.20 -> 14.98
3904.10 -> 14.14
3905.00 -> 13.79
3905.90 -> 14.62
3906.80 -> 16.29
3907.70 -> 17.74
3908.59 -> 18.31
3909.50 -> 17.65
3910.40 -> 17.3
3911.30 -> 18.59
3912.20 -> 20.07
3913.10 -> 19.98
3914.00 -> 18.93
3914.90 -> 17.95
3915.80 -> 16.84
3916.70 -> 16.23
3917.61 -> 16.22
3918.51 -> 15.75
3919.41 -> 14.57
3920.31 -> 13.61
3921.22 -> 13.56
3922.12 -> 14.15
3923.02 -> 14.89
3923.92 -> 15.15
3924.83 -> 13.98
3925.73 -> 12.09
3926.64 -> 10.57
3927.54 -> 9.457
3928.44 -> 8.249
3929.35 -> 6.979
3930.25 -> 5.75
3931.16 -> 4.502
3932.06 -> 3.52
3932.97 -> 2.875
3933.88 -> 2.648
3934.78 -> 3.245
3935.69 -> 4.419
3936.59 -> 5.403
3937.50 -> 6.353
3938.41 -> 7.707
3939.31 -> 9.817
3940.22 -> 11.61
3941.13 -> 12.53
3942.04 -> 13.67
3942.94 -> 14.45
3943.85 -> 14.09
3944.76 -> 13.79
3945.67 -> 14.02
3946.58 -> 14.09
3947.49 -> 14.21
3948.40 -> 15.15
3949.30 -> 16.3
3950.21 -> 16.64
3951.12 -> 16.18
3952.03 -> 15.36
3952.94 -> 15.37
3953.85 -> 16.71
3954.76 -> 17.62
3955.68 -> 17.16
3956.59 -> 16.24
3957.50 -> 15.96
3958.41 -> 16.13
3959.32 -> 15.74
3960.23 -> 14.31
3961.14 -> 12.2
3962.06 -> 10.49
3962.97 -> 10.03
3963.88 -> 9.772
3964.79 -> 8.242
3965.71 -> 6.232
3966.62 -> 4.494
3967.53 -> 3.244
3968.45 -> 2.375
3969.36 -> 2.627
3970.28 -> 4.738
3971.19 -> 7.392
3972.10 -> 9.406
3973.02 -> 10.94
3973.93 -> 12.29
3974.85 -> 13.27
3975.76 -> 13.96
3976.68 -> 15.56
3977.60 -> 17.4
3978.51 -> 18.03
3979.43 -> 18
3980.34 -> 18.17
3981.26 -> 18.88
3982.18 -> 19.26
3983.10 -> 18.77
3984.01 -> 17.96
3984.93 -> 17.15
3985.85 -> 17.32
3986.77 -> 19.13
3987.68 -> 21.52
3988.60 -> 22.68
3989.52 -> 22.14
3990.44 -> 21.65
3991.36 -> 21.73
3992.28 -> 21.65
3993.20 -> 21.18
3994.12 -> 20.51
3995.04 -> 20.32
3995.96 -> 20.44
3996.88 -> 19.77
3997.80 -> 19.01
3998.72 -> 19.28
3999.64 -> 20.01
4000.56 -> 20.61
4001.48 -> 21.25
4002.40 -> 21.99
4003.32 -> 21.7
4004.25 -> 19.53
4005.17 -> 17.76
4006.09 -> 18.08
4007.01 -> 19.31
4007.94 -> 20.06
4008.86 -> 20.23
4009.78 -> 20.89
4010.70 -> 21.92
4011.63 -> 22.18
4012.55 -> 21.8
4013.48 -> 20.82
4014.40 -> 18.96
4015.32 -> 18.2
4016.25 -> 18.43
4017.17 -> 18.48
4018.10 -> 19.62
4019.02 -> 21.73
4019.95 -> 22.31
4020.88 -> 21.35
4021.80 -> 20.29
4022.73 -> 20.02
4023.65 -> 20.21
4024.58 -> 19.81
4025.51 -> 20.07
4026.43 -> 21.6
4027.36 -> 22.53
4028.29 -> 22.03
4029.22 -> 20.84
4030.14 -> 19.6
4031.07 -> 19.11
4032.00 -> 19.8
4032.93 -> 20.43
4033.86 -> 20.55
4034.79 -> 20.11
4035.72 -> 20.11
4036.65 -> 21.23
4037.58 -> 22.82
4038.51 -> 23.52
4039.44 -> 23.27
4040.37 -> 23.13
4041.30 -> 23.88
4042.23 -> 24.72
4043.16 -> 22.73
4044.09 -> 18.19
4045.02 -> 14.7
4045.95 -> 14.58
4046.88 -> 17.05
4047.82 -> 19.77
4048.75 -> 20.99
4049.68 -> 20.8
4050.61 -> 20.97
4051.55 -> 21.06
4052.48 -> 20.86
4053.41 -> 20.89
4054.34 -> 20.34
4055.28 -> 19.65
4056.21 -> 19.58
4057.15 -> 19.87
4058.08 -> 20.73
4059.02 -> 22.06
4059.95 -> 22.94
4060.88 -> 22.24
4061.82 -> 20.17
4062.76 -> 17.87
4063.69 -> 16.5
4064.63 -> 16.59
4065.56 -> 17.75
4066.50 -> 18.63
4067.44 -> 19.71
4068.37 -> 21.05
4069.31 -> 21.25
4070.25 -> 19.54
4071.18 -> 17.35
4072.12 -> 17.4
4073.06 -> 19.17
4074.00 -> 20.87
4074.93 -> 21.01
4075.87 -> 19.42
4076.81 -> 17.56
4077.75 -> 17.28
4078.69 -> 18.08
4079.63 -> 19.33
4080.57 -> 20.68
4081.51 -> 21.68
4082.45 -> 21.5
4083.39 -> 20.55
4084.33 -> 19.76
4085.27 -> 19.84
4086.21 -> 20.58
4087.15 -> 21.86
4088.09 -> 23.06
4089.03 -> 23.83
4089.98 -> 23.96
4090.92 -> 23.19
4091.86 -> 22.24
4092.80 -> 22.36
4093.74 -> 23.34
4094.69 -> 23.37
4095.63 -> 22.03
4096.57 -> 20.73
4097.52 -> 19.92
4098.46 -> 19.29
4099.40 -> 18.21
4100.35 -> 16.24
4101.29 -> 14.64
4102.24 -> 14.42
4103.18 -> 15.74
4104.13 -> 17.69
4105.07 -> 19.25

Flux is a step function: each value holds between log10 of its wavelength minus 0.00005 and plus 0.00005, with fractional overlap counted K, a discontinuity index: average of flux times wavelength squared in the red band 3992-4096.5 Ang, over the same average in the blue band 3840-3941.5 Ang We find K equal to 1.6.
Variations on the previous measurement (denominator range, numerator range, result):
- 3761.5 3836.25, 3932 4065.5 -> 1.30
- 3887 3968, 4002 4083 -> 1.62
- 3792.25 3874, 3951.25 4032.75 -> 1.37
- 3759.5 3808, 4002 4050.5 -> 1.49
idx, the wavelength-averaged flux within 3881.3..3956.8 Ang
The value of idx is 13.5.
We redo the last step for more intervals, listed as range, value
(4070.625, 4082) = 19.2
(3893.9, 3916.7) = 16.7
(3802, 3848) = 13.2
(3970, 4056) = 19.5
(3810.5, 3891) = 13.2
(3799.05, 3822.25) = 16.1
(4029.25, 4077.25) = 20.1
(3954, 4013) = 16.4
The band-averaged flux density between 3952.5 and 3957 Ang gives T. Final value 16.6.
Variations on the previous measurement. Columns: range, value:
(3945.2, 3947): 14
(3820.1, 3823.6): 12.1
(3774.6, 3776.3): 14.6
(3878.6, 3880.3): 14.4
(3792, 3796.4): 15.1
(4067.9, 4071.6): 19.9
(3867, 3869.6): 16.3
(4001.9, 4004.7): 21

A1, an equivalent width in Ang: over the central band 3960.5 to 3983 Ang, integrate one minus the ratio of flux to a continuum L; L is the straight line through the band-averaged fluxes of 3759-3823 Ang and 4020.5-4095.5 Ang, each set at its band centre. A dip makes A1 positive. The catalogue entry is 9.10 Ang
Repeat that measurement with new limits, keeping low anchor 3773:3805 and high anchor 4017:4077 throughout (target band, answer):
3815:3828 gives 3.01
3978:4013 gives -1.09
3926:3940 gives 9.24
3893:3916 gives 1.67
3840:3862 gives 4.33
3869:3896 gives 5.59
